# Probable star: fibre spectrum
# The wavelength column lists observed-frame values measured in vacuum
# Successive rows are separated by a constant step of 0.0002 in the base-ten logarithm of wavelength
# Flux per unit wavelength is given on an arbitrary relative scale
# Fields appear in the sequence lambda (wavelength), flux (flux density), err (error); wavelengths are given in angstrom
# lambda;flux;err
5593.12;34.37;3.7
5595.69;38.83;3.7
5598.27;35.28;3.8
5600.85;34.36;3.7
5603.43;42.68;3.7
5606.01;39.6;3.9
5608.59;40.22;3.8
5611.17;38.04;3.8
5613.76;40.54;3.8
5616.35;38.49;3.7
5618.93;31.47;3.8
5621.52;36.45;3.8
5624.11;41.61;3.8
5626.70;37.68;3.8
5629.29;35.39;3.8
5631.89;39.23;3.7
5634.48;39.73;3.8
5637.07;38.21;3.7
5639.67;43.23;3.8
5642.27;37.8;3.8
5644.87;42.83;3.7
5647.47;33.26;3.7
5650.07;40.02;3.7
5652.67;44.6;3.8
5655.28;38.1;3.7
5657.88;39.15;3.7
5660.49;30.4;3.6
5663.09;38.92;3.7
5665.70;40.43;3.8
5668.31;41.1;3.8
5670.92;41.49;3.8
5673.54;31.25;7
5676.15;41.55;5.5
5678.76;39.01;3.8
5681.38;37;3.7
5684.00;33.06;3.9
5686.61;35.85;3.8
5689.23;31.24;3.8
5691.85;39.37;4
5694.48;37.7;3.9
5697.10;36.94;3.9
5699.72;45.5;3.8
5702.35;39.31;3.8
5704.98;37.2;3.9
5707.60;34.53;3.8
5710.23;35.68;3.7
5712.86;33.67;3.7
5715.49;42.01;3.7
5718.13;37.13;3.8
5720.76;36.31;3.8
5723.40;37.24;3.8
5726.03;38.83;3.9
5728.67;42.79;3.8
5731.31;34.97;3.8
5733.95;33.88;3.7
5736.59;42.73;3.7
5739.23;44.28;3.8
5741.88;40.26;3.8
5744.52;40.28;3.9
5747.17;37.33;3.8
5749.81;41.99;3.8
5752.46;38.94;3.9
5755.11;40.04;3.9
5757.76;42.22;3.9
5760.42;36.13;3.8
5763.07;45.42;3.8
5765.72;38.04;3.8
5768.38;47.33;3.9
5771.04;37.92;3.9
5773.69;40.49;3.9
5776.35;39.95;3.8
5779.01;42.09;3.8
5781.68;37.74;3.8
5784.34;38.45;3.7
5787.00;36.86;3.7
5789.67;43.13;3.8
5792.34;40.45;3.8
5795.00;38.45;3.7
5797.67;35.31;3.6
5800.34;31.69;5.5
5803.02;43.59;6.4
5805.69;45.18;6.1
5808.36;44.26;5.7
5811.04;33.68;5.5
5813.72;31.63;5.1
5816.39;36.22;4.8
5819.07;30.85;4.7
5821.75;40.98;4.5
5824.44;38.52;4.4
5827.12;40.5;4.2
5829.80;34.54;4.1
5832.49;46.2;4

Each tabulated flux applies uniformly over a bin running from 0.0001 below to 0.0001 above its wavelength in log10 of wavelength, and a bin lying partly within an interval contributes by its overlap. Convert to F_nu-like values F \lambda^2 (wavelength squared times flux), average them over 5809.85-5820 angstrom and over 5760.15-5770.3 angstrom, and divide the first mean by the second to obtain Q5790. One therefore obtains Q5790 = 0.80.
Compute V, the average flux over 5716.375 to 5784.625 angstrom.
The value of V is 39.8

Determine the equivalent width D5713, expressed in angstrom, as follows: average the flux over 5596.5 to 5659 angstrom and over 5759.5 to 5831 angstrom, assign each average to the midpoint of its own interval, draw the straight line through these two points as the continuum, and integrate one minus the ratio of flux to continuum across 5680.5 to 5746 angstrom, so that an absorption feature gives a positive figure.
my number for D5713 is 1.5 angstrom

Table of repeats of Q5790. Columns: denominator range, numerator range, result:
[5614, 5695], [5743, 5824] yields 1.08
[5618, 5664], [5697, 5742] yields 1.03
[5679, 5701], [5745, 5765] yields 1.11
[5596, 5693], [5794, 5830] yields 1.05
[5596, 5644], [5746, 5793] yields 1.11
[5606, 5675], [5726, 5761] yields 1.07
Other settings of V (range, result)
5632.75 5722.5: 38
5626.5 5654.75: 39.3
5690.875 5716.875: 38.2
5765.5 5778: 41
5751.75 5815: 39.5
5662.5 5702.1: 38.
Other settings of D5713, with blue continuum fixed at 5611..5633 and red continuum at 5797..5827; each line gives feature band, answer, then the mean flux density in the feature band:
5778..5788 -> -0.30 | 38.7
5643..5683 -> -1.01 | 38.5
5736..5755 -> -1.56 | 40.7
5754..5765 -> -0.94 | 40.8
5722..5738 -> -0.35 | 38.4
